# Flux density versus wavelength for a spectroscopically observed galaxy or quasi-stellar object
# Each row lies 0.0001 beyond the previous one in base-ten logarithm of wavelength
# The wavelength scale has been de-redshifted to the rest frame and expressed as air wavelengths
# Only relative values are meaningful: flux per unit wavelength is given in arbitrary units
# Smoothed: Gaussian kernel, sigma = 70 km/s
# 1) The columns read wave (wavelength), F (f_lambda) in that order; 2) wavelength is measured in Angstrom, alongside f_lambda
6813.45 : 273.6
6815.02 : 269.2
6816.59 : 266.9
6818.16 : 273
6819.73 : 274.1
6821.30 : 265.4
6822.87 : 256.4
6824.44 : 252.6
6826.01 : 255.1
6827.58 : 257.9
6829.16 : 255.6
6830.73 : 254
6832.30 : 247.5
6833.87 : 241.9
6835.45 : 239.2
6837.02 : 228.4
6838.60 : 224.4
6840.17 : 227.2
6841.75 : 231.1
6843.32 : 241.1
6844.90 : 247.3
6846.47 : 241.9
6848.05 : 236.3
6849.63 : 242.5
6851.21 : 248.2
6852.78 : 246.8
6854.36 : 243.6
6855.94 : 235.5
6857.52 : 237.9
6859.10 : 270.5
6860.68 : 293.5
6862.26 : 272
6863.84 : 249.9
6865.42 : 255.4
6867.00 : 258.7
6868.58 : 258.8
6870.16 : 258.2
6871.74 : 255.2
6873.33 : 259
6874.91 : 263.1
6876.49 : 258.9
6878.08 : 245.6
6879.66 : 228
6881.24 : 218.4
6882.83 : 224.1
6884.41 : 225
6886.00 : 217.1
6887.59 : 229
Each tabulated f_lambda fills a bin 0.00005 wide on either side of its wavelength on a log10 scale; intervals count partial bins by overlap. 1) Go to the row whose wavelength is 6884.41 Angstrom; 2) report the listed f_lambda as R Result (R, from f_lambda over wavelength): 225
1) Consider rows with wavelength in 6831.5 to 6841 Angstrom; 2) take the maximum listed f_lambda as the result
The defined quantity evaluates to 247.5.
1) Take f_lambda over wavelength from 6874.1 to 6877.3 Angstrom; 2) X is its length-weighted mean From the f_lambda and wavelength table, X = 261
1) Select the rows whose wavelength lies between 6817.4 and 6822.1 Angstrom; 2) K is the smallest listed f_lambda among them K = 265.4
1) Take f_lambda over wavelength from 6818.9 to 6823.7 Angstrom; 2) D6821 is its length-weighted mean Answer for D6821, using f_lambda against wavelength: 265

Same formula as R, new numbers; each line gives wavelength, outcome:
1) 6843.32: 241.1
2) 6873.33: 259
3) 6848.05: 236.3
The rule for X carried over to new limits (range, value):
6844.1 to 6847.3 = 244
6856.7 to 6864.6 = 265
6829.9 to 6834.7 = 248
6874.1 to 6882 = 243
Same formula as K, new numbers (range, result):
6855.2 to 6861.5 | 235.5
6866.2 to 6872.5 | 255.2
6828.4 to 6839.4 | 224.4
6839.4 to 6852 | 227.2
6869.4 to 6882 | 218.4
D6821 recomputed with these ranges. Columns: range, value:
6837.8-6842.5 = 227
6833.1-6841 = 232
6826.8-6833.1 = 254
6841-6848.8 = 240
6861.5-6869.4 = 259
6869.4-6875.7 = 259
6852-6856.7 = 242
